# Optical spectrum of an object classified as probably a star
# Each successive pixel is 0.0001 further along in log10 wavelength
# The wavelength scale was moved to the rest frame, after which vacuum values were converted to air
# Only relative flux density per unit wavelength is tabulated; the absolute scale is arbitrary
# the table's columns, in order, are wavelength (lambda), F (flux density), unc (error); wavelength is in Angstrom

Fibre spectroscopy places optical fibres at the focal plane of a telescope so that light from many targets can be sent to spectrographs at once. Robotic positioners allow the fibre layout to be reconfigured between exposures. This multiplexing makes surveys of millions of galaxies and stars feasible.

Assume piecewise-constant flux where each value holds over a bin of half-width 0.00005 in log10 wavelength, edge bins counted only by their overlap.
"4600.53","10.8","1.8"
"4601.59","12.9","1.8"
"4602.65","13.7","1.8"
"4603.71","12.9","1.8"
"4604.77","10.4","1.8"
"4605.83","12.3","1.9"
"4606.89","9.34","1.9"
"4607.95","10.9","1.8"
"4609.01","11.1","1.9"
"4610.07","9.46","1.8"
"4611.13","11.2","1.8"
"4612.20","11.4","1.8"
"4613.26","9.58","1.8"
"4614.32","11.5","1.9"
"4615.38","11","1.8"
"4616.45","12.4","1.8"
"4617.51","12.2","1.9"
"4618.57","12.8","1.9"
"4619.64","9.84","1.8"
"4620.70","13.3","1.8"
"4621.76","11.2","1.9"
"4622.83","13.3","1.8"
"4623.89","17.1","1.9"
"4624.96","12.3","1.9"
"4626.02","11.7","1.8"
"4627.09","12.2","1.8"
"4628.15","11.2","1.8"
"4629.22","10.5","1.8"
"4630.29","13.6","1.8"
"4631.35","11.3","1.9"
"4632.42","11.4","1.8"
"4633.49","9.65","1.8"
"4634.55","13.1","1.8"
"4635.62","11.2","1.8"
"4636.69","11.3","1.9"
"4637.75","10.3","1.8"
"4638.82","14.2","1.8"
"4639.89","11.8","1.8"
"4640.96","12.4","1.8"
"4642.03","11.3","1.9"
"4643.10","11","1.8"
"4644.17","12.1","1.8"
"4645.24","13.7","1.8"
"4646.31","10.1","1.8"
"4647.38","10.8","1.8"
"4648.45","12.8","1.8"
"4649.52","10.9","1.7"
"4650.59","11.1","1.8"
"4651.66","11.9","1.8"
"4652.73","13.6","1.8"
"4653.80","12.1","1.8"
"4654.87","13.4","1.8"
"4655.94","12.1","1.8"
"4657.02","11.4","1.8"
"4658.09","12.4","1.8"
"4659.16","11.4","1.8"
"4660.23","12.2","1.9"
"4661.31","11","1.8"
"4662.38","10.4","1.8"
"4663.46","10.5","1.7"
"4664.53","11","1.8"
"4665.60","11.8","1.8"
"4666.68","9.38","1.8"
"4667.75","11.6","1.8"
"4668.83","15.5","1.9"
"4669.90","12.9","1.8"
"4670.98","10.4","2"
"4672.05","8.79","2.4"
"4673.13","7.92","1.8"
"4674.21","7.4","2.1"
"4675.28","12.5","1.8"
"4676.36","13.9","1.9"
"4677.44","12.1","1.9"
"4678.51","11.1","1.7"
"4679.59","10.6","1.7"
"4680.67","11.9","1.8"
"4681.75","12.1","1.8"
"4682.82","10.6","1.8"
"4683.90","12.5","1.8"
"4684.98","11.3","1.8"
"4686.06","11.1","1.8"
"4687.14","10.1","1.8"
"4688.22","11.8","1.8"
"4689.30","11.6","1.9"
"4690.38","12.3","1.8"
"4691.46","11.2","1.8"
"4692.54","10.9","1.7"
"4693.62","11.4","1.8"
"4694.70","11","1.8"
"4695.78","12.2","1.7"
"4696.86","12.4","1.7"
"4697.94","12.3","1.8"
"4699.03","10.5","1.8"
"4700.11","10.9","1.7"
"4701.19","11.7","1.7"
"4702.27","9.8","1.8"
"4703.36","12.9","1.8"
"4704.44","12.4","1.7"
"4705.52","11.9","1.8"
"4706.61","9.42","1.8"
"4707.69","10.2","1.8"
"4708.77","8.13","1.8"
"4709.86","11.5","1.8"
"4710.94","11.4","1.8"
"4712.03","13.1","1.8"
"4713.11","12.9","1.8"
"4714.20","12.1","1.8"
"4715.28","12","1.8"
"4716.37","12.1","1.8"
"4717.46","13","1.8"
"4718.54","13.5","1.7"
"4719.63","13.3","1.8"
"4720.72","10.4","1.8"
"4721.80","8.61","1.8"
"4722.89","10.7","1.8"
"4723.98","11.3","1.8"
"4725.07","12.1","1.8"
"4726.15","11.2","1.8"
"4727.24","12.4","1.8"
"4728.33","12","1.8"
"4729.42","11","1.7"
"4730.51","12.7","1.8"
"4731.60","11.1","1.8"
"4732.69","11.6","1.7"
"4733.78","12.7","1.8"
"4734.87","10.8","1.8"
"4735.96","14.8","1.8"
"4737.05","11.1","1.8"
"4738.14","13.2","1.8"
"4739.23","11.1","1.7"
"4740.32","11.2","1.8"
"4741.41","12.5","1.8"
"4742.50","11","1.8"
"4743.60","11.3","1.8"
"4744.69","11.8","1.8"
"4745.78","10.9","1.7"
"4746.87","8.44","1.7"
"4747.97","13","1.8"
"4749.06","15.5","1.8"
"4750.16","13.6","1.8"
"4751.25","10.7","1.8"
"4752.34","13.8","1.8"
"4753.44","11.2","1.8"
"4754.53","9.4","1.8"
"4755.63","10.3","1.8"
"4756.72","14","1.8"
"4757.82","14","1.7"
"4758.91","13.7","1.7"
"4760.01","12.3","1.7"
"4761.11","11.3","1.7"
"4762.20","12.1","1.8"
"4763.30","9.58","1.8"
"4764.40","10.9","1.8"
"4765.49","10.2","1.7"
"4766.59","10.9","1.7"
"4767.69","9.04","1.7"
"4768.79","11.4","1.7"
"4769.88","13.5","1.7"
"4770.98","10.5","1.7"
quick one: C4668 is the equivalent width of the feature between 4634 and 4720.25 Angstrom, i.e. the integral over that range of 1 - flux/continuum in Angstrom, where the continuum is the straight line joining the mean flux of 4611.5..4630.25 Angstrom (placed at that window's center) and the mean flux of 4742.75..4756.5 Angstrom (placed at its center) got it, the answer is 2.1 Angstrom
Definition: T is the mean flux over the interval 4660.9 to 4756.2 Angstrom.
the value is 11.5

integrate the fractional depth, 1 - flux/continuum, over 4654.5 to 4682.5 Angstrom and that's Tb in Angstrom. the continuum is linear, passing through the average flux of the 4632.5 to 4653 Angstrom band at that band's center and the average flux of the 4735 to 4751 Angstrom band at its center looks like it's 1.06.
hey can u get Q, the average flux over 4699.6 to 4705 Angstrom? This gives 11.6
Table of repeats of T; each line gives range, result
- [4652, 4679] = 11.5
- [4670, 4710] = 11.1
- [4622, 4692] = 11.7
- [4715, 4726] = 11.7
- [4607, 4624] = 11.6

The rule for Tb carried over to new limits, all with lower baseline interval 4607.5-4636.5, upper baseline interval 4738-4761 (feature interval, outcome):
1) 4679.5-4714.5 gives 1.4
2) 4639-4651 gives 0.1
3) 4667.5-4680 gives 0.6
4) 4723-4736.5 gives 0.0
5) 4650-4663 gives -0.1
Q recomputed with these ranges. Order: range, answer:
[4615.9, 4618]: 12.3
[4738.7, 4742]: 11.6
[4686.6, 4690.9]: 11.4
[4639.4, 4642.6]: 11.8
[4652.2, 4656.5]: 12.8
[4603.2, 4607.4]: 11.2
